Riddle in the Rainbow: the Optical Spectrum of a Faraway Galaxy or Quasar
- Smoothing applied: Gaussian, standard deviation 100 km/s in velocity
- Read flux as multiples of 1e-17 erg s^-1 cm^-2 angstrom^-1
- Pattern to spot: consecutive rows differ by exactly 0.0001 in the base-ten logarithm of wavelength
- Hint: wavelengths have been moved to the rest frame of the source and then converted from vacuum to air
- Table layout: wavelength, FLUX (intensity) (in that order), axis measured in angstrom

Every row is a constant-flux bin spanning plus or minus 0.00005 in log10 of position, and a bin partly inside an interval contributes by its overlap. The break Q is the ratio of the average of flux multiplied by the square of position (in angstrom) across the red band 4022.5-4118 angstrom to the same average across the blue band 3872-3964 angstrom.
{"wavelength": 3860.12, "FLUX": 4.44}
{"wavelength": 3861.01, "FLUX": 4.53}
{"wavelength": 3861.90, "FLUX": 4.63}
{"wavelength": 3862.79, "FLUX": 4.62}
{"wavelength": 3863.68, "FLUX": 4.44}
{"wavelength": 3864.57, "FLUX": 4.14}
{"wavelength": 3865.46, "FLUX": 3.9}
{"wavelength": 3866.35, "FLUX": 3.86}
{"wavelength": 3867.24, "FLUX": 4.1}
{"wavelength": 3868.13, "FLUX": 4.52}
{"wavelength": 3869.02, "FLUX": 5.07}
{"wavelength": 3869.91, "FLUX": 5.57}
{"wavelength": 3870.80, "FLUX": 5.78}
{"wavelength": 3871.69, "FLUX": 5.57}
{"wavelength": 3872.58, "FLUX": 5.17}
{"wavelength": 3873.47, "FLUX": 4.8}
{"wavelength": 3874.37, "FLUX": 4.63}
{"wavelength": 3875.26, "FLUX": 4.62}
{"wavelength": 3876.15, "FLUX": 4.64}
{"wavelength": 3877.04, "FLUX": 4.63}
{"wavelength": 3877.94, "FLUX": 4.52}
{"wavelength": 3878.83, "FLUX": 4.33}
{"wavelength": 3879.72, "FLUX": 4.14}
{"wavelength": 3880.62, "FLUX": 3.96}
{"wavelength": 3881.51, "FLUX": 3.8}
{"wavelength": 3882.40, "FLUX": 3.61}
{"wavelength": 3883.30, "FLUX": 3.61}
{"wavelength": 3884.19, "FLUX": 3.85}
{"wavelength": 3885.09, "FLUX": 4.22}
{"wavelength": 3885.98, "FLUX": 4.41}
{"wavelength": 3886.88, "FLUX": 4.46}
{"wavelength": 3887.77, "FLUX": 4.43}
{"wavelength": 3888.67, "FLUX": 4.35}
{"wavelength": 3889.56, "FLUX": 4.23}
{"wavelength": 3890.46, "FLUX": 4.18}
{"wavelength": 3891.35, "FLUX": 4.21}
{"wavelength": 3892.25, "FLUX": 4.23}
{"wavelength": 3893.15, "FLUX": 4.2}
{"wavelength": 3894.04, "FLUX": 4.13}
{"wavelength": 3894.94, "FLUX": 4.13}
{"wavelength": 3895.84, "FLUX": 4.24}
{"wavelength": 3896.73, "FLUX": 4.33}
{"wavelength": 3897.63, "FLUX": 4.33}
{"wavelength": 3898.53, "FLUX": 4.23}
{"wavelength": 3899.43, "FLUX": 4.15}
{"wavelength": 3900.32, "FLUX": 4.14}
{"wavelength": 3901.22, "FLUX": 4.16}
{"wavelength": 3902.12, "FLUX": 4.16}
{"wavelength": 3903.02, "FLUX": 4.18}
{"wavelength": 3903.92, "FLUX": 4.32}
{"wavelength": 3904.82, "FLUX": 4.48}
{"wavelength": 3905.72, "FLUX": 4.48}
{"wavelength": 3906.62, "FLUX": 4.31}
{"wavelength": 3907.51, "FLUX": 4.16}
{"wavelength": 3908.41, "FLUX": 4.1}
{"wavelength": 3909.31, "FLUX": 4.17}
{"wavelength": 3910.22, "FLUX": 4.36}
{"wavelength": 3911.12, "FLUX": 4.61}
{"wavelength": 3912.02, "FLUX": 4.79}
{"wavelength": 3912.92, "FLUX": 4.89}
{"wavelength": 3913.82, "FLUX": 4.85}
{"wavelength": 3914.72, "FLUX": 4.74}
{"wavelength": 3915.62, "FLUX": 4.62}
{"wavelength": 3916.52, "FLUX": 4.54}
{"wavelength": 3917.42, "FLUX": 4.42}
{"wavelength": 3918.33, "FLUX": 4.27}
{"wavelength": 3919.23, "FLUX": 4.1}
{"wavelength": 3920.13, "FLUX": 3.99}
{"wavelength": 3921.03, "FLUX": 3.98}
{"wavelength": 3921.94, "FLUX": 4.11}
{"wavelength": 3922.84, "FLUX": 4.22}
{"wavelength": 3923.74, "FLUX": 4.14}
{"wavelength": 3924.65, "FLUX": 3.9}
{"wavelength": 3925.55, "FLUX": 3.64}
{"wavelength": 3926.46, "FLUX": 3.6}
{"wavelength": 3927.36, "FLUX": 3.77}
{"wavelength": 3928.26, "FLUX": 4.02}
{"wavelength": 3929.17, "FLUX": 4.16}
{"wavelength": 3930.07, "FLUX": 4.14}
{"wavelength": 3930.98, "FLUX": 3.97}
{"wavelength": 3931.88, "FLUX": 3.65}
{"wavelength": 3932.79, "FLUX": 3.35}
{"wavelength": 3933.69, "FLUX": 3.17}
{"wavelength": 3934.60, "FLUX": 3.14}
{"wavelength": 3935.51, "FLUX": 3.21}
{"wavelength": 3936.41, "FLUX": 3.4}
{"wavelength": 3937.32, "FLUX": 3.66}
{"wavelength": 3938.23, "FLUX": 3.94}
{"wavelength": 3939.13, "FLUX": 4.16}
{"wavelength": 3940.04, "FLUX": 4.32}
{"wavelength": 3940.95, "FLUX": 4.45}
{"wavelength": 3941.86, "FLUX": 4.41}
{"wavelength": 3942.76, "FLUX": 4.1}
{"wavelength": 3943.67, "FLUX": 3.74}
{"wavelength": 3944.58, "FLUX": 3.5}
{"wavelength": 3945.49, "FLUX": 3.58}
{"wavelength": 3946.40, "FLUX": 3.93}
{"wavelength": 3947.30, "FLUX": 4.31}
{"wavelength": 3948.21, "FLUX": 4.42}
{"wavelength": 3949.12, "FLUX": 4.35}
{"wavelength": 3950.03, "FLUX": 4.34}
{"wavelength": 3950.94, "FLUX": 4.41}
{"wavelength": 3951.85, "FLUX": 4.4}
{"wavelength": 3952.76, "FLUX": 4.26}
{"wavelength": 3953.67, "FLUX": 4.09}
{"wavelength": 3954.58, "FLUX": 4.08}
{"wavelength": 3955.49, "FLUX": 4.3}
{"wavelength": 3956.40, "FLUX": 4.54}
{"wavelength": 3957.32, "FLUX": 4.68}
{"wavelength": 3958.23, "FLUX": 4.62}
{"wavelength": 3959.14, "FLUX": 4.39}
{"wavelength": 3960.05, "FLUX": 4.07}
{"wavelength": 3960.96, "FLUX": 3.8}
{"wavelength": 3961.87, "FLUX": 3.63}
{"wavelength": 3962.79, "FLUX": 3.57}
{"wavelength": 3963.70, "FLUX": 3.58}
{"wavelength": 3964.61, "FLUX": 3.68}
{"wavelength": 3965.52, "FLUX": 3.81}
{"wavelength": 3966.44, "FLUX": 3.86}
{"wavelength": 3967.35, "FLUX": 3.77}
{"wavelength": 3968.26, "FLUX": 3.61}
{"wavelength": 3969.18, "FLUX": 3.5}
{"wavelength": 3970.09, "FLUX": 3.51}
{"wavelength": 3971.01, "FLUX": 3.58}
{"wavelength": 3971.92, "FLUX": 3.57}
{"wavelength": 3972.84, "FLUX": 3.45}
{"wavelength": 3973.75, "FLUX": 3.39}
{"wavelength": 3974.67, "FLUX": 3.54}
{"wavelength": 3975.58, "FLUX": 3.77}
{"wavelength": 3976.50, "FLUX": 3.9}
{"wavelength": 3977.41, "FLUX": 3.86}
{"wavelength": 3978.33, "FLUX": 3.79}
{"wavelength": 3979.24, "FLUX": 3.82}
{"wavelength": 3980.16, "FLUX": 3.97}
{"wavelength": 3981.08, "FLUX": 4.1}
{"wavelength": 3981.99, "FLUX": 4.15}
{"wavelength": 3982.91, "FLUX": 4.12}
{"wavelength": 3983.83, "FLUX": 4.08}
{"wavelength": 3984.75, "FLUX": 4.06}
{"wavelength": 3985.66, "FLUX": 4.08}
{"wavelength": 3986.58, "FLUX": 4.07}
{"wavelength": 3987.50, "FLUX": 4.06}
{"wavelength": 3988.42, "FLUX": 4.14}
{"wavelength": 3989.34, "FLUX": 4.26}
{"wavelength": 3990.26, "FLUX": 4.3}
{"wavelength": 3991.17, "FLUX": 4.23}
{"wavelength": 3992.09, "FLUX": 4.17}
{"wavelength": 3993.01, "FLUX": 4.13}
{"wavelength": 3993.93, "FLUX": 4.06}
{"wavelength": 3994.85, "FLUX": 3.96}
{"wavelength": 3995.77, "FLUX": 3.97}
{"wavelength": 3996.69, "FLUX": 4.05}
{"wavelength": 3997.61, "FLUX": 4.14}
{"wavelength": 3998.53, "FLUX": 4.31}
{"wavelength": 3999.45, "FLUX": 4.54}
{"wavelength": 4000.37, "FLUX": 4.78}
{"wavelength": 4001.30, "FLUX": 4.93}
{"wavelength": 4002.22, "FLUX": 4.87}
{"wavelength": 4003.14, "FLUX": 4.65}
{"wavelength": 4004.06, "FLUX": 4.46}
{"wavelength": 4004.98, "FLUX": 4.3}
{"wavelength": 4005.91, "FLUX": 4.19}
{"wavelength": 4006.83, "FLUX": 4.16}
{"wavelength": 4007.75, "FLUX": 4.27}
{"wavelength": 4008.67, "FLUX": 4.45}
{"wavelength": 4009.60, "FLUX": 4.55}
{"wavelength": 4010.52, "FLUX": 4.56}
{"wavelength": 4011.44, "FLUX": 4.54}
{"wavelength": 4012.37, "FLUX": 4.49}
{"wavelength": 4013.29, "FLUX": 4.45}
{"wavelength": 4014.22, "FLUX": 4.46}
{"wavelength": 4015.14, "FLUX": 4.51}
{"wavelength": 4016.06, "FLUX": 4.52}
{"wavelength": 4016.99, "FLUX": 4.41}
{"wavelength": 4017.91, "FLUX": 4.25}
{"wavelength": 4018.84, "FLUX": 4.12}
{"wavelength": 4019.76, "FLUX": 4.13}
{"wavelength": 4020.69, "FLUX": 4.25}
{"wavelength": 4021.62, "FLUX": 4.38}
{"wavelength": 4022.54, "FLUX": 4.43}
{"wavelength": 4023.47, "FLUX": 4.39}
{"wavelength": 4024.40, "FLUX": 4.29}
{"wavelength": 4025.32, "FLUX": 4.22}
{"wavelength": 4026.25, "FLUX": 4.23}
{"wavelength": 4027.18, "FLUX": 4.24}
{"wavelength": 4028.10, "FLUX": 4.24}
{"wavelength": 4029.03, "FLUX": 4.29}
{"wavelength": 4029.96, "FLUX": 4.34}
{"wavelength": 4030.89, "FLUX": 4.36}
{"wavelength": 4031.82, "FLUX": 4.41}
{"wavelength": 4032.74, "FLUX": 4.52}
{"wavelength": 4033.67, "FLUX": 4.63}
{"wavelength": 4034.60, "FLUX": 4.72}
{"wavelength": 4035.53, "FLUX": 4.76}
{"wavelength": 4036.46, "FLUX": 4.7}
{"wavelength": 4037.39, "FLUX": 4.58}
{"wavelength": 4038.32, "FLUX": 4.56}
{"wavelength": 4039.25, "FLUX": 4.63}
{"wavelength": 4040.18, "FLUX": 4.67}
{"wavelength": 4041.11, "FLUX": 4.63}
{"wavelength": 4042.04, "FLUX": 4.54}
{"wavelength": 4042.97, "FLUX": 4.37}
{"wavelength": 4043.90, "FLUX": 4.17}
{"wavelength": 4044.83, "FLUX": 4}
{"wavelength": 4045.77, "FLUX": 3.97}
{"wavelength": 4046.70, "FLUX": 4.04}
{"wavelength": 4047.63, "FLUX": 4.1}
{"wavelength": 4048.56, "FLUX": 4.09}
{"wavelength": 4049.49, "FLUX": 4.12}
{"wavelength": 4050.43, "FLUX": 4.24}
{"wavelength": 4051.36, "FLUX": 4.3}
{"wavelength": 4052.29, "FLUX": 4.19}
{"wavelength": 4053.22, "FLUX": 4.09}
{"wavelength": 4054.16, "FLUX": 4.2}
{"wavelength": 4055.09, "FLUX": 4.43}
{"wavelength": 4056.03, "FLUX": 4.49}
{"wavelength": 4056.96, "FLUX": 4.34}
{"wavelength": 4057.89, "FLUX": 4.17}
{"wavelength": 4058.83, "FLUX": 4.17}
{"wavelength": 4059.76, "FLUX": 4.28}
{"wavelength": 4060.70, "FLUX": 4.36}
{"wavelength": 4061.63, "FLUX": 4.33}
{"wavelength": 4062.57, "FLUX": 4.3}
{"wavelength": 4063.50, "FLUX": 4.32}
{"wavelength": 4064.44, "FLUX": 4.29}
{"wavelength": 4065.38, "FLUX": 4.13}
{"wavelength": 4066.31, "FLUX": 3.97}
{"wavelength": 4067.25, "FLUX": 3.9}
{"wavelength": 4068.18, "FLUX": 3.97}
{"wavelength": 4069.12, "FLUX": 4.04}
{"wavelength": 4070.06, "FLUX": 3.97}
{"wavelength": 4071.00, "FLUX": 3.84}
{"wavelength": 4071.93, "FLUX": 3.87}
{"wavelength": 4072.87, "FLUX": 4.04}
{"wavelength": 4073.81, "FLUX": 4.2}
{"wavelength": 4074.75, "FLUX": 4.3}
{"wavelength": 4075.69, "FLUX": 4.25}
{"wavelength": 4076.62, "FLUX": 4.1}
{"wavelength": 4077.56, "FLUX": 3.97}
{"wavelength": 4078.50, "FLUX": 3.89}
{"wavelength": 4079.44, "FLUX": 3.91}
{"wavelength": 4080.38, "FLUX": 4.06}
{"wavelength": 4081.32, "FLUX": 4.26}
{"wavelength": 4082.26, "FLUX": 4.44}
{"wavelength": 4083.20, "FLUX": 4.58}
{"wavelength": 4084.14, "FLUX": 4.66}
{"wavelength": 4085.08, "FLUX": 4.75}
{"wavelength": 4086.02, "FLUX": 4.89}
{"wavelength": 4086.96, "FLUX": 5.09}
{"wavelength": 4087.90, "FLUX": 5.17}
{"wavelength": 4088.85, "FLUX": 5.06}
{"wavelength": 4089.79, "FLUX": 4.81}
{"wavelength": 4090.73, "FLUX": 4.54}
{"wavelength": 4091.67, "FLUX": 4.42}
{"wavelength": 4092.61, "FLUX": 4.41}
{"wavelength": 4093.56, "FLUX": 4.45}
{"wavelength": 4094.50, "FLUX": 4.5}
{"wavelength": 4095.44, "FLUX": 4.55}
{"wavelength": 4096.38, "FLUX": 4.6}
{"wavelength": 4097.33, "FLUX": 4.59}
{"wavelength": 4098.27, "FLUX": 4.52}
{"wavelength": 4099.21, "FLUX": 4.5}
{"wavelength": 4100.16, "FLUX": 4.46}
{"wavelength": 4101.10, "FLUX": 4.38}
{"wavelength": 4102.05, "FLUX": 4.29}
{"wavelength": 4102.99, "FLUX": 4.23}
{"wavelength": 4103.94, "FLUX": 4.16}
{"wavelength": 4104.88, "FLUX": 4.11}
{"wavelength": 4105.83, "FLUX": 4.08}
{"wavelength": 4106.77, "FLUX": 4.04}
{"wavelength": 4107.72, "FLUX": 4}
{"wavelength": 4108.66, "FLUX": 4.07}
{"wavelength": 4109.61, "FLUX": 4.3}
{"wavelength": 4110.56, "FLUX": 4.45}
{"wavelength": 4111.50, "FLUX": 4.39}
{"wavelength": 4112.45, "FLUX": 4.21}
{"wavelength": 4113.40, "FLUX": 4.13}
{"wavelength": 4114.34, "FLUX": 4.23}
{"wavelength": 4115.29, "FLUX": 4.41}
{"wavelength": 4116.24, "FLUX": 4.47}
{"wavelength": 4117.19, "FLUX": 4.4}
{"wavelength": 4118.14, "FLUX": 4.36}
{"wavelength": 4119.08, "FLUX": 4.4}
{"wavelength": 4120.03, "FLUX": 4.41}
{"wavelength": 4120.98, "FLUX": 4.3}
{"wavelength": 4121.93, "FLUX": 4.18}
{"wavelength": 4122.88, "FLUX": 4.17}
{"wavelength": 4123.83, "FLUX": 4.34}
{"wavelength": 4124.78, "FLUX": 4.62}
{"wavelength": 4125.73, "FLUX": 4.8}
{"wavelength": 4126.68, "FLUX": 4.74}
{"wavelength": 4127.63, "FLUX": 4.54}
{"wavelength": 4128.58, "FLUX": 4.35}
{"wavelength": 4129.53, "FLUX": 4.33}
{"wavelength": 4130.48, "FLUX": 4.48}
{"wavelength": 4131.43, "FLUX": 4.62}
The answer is 1.1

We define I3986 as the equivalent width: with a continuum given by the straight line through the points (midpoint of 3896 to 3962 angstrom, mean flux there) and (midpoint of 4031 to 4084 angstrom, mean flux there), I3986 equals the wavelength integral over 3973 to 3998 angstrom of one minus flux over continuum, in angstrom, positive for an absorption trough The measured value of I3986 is 1.2 angstrom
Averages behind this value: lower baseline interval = 4.14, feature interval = 4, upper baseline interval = 4.26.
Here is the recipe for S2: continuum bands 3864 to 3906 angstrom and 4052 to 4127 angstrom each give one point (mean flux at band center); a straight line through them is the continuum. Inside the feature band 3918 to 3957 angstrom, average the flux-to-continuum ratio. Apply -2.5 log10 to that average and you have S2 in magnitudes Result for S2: 0.10 mag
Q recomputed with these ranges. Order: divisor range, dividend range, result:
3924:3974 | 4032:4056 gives 1.17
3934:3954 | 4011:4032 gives 1.13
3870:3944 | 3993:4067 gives 1.10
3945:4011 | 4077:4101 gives 1.17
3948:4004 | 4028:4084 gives 1.09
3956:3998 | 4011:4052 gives 1.14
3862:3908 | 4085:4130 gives 1.14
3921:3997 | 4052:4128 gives 1.17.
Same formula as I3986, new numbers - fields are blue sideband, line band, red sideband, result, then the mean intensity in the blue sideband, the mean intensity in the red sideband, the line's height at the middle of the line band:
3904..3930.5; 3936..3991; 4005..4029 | 4.1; 4.26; 4.35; 4.3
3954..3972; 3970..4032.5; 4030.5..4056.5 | -1.0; 3.92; 4.38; 4.13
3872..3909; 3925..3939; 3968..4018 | 1.9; 4.28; 4.15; 4.23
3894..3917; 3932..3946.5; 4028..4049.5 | 2.1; 4.37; 4.4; 4.38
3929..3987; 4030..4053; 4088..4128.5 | -1.1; 3.92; 4.4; 4.19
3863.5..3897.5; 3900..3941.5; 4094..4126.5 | 2.6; 4.39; 4.35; 4.39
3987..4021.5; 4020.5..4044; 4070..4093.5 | -0.5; 4.34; 4.39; 4.36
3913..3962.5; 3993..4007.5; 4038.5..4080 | -0.8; 4.07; 4.19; 4.13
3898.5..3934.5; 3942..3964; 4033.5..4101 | 0.5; 4.16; 4.35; 4.21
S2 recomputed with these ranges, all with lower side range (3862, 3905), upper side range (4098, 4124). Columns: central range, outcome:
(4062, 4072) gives 0.061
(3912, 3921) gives -0.031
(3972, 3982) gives 0.151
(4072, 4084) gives 0.032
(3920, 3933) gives 0.115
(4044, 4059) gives 0.032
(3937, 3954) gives 0.056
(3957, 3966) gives 0.096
